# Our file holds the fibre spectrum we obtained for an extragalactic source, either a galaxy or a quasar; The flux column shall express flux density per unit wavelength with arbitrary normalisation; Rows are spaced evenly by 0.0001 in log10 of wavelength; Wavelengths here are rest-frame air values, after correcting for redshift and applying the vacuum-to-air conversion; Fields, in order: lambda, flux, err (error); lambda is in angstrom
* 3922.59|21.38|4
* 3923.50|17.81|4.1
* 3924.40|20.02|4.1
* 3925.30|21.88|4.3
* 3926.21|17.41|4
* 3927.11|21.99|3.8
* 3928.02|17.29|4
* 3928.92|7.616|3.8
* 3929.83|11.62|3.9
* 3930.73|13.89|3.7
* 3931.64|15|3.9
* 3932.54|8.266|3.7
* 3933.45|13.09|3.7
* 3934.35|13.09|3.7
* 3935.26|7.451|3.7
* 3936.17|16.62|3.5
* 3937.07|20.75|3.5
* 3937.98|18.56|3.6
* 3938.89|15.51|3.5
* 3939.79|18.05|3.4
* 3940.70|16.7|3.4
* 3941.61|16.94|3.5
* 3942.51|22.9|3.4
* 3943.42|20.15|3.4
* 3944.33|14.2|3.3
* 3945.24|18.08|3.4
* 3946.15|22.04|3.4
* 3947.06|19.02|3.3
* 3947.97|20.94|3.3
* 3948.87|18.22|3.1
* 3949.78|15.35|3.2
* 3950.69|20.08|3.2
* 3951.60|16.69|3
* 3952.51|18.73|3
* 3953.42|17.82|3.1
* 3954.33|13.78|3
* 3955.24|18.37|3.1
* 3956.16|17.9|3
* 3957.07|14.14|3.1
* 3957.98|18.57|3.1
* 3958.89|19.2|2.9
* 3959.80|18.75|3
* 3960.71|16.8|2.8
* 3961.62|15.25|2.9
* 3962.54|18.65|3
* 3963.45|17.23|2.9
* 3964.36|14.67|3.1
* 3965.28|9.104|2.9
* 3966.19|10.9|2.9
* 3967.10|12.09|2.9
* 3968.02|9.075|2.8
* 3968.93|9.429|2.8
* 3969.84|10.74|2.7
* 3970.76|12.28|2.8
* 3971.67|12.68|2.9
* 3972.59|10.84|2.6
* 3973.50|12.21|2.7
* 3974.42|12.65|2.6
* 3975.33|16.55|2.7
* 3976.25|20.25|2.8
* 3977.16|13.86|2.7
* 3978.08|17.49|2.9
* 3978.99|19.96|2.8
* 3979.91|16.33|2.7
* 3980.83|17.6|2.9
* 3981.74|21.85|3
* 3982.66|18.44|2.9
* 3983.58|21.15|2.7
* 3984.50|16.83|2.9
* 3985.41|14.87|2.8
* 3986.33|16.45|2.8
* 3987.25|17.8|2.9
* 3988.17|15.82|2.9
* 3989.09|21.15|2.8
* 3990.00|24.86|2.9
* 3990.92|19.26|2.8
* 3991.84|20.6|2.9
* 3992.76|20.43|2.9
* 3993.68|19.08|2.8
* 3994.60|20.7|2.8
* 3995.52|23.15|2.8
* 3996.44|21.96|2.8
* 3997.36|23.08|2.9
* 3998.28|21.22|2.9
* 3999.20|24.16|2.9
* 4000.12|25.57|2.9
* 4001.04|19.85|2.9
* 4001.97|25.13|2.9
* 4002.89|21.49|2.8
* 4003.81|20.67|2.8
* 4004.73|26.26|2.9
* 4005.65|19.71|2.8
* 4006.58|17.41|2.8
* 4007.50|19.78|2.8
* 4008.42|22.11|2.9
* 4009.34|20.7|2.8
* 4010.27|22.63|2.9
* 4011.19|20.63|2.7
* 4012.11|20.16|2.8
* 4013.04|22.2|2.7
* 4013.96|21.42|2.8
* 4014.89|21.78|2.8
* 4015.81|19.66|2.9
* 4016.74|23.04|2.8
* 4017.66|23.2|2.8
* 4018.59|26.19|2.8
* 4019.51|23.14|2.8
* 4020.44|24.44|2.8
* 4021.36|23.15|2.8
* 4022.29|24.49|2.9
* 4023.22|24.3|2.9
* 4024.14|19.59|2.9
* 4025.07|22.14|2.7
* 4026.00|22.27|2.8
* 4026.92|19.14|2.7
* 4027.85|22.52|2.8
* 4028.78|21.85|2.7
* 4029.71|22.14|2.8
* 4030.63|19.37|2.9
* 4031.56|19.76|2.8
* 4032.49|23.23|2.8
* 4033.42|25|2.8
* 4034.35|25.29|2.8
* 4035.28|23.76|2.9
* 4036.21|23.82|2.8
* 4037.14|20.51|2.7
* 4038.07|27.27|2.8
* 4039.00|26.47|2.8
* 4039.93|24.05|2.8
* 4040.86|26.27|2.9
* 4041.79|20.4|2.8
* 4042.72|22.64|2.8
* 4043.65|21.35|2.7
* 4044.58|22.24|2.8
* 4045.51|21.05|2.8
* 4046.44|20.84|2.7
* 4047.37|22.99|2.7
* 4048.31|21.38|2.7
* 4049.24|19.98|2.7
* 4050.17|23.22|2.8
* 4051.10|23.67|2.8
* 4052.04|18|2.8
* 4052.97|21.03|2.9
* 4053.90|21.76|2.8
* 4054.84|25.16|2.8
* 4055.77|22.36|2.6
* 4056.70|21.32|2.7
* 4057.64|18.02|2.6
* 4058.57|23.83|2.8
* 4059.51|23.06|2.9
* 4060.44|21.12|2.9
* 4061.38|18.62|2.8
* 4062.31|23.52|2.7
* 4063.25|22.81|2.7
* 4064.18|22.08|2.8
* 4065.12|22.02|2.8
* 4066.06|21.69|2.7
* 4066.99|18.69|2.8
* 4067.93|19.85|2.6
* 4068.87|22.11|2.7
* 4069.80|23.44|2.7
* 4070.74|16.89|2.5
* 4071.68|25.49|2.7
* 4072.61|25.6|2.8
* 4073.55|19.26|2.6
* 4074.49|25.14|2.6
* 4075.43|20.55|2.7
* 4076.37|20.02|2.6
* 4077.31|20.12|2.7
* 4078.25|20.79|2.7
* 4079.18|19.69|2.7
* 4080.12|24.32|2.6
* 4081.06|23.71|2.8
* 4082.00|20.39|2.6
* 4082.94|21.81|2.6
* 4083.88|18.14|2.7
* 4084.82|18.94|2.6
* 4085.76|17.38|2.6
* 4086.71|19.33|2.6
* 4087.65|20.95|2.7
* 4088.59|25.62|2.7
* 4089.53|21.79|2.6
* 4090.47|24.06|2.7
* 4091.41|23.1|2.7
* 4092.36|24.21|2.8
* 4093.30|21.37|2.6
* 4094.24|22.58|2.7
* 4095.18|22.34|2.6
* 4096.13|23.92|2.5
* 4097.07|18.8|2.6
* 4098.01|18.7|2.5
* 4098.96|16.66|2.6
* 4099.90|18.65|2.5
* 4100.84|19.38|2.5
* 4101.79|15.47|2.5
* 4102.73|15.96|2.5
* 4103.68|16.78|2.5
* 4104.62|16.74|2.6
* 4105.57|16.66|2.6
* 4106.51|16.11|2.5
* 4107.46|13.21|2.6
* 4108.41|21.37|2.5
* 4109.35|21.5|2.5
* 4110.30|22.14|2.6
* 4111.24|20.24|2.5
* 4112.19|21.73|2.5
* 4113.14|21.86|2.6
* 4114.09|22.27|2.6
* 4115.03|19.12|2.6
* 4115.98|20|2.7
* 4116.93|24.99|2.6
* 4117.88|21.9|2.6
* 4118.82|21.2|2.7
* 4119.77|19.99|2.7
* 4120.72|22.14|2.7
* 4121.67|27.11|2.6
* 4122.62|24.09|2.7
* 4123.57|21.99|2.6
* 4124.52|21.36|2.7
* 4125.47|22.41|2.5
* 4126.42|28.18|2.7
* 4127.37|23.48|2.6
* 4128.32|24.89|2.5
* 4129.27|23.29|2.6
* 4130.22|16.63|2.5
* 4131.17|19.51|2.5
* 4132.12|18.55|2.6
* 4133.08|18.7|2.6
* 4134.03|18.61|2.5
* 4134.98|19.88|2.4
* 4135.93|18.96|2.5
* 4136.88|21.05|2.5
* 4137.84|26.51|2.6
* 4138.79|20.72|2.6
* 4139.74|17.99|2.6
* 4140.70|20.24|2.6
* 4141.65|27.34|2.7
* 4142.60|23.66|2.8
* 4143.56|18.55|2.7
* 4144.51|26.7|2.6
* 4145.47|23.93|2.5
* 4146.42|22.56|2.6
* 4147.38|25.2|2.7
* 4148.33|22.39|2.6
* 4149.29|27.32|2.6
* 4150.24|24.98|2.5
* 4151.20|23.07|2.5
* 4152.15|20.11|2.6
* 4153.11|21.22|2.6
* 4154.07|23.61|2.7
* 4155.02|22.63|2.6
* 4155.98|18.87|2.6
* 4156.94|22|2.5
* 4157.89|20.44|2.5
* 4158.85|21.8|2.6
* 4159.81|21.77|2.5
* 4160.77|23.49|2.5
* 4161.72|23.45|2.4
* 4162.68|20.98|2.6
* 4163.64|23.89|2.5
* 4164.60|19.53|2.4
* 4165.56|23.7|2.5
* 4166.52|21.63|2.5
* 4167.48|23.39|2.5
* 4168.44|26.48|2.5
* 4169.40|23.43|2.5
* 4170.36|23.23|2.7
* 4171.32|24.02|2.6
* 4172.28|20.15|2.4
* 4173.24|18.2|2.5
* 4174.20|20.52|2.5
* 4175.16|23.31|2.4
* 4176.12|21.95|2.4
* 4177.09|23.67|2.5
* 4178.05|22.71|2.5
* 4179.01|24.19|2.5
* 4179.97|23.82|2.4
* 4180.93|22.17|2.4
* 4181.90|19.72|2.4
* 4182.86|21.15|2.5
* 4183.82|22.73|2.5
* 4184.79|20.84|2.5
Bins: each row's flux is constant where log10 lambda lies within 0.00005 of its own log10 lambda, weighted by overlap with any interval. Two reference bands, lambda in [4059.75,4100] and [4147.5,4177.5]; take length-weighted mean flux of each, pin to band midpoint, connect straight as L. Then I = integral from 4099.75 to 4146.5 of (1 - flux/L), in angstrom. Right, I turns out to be 2.14 angstrom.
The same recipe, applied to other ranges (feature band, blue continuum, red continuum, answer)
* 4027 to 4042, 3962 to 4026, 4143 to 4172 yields -2.3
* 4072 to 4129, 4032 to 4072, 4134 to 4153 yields 3.5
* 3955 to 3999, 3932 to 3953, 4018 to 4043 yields 5.7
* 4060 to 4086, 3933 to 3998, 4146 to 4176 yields -1.6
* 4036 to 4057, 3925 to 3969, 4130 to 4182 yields -3.9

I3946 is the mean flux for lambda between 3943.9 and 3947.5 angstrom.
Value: 18.3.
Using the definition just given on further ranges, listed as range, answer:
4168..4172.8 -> 23.4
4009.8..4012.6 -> 21.1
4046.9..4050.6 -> 21.9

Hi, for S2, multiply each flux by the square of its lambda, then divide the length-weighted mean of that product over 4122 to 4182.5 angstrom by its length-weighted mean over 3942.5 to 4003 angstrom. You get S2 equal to 1.38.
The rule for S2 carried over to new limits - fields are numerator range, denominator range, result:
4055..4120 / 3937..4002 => 1.25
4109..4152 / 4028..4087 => 1.05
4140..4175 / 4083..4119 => 1.15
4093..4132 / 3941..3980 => 1.39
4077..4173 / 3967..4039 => 1.13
